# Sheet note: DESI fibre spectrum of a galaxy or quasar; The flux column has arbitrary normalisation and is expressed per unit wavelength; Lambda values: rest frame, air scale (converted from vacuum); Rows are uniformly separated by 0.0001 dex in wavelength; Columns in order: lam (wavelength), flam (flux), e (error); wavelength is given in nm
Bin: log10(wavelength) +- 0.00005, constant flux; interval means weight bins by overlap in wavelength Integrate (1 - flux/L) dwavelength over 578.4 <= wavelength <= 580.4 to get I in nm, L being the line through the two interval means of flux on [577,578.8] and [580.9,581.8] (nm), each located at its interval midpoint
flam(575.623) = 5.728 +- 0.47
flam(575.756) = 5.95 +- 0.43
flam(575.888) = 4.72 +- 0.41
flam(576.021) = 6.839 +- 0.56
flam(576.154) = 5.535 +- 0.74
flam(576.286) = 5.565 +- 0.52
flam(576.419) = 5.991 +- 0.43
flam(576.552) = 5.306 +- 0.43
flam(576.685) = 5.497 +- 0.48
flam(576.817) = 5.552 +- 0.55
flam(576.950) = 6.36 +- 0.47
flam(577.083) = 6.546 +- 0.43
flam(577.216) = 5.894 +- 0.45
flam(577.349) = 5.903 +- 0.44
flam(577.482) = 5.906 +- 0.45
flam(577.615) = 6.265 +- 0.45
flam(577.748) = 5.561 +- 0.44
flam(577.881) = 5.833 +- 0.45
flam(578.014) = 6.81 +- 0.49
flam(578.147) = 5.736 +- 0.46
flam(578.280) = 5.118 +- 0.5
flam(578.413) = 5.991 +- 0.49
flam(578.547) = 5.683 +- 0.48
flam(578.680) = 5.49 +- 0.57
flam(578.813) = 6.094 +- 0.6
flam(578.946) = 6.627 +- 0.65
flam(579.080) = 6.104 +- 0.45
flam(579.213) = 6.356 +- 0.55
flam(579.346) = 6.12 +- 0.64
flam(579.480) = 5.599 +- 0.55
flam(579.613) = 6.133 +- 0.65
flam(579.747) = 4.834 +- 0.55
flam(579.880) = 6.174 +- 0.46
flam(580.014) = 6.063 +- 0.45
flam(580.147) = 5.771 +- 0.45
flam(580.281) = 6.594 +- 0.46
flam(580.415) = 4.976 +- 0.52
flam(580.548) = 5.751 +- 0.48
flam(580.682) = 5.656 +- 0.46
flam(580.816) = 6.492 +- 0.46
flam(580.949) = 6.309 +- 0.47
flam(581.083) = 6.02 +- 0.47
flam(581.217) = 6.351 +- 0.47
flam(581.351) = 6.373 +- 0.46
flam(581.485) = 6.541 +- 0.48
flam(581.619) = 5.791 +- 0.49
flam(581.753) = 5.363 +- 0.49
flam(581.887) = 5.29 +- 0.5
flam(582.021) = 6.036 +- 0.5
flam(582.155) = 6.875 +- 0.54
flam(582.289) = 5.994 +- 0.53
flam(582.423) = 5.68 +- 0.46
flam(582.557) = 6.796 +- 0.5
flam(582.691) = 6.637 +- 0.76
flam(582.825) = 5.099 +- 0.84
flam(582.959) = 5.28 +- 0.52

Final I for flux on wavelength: 0.017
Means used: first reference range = 5.91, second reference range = 6.11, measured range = 5.95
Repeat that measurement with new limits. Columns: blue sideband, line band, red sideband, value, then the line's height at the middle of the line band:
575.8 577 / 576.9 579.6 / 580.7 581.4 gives -0.03 nm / 5.93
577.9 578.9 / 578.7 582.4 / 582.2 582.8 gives 0.03 nm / 6.05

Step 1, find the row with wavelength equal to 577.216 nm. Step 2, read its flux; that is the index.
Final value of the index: 5.894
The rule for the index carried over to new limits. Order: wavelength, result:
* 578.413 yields 5.991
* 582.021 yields 6.036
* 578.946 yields 6.627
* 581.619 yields 5.791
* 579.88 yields 6.174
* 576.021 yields 6.839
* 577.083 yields 6.546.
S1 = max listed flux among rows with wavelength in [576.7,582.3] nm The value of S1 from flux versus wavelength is 6.875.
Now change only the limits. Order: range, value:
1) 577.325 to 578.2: 6.81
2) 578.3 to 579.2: 6.627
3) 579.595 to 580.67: 6.594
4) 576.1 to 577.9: 6.546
